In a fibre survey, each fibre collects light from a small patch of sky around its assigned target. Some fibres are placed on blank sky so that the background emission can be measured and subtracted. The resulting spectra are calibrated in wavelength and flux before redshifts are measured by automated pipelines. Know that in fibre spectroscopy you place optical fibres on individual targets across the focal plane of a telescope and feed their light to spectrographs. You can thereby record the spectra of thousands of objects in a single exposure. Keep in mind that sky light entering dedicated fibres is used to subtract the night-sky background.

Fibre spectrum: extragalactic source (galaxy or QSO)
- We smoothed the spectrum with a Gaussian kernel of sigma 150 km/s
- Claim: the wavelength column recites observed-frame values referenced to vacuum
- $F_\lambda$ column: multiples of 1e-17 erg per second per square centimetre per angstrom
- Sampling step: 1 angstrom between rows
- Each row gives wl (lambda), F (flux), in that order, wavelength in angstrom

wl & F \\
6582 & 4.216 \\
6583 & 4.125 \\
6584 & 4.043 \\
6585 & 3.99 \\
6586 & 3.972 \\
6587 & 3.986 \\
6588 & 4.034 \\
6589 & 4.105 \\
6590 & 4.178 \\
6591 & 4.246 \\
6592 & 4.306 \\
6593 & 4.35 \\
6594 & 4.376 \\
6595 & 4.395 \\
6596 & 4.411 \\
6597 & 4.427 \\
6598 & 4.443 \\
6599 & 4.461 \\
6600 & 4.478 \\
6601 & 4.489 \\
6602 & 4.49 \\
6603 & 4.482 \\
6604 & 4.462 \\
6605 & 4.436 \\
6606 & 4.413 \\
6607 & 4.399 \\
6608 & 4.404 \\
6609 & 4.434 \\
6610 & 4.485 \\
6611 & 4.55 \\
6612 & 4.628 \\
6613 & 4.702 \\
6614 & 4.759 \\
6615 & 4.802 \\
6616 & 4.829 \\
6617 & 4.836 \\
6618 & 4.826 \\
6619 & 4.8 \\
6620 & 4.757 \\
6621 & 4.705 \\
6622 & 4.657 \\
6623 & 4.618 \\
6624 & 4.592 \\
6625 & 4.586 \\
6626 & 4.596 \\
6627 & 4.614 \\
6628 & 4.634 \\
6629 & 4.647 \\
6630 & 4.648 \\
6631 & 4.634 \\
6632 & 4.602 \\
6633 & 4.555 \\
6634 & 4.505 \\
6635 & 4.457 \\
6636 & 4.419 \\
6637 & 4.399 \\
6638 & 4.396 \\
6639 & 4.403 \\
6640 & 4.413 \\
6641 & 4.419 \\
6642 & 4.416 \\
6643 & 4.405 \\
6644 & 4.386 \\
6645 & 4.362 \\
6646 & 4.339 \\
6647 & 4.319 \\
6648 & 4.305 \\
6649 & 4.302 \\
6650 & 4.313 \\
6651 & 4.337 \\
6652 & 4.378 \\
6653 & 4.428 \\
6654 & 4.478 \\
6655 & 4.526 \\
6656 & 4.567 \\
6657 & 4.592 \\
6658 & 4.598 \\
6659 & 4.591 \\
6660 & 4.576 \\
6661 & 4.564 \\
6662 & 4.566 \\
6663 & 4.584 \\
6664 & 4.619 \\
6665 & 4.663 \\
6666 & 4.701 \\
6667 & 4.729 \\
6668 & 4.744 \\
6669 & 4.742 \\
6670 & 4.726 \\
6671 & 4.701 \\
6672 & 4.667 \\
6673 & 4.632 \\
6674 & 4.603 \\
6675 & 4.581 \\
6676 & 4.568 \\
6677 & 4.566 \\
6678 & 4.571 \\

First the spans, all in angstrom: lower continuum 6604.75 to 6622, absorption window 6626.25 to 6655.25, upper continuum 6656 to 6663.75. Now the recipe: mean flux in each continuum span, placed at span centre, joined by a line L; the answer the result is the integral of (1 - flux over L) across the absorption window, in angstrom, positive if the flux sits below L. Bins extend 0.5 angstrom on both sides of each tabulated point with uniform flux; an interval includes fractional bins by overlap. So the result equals 0.97 angstrom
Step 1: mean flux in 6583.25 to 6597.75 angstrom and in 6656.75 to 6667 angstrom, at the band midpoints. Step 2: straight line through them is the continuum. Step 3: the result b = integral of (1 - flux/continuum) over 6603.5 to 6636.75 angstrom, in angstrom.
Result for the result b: -1.8 angstrom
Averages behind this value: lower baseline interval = 4.2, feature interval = 4.6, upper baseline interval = 4.61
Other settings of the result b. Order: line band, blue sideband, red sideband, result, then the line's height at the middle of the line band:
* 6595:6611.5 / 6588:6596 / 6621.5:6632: -0.25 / 4.39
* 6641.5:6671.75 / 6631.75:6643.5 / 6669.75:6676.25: 0.20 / 4.55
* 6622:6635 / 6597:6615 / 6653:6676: -0.14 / 4.55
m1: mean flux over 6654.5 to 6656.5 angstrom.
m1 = 4.55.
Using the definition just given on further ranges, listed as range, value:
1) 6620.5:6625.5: 4.63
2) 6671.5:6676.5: 4.61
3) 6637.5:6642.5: 4.41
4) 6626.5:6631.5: 4.64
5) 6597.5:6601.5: 4.47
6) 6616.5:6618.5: 4.83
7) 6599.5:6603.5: 4.48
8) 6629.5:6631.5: 4.64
